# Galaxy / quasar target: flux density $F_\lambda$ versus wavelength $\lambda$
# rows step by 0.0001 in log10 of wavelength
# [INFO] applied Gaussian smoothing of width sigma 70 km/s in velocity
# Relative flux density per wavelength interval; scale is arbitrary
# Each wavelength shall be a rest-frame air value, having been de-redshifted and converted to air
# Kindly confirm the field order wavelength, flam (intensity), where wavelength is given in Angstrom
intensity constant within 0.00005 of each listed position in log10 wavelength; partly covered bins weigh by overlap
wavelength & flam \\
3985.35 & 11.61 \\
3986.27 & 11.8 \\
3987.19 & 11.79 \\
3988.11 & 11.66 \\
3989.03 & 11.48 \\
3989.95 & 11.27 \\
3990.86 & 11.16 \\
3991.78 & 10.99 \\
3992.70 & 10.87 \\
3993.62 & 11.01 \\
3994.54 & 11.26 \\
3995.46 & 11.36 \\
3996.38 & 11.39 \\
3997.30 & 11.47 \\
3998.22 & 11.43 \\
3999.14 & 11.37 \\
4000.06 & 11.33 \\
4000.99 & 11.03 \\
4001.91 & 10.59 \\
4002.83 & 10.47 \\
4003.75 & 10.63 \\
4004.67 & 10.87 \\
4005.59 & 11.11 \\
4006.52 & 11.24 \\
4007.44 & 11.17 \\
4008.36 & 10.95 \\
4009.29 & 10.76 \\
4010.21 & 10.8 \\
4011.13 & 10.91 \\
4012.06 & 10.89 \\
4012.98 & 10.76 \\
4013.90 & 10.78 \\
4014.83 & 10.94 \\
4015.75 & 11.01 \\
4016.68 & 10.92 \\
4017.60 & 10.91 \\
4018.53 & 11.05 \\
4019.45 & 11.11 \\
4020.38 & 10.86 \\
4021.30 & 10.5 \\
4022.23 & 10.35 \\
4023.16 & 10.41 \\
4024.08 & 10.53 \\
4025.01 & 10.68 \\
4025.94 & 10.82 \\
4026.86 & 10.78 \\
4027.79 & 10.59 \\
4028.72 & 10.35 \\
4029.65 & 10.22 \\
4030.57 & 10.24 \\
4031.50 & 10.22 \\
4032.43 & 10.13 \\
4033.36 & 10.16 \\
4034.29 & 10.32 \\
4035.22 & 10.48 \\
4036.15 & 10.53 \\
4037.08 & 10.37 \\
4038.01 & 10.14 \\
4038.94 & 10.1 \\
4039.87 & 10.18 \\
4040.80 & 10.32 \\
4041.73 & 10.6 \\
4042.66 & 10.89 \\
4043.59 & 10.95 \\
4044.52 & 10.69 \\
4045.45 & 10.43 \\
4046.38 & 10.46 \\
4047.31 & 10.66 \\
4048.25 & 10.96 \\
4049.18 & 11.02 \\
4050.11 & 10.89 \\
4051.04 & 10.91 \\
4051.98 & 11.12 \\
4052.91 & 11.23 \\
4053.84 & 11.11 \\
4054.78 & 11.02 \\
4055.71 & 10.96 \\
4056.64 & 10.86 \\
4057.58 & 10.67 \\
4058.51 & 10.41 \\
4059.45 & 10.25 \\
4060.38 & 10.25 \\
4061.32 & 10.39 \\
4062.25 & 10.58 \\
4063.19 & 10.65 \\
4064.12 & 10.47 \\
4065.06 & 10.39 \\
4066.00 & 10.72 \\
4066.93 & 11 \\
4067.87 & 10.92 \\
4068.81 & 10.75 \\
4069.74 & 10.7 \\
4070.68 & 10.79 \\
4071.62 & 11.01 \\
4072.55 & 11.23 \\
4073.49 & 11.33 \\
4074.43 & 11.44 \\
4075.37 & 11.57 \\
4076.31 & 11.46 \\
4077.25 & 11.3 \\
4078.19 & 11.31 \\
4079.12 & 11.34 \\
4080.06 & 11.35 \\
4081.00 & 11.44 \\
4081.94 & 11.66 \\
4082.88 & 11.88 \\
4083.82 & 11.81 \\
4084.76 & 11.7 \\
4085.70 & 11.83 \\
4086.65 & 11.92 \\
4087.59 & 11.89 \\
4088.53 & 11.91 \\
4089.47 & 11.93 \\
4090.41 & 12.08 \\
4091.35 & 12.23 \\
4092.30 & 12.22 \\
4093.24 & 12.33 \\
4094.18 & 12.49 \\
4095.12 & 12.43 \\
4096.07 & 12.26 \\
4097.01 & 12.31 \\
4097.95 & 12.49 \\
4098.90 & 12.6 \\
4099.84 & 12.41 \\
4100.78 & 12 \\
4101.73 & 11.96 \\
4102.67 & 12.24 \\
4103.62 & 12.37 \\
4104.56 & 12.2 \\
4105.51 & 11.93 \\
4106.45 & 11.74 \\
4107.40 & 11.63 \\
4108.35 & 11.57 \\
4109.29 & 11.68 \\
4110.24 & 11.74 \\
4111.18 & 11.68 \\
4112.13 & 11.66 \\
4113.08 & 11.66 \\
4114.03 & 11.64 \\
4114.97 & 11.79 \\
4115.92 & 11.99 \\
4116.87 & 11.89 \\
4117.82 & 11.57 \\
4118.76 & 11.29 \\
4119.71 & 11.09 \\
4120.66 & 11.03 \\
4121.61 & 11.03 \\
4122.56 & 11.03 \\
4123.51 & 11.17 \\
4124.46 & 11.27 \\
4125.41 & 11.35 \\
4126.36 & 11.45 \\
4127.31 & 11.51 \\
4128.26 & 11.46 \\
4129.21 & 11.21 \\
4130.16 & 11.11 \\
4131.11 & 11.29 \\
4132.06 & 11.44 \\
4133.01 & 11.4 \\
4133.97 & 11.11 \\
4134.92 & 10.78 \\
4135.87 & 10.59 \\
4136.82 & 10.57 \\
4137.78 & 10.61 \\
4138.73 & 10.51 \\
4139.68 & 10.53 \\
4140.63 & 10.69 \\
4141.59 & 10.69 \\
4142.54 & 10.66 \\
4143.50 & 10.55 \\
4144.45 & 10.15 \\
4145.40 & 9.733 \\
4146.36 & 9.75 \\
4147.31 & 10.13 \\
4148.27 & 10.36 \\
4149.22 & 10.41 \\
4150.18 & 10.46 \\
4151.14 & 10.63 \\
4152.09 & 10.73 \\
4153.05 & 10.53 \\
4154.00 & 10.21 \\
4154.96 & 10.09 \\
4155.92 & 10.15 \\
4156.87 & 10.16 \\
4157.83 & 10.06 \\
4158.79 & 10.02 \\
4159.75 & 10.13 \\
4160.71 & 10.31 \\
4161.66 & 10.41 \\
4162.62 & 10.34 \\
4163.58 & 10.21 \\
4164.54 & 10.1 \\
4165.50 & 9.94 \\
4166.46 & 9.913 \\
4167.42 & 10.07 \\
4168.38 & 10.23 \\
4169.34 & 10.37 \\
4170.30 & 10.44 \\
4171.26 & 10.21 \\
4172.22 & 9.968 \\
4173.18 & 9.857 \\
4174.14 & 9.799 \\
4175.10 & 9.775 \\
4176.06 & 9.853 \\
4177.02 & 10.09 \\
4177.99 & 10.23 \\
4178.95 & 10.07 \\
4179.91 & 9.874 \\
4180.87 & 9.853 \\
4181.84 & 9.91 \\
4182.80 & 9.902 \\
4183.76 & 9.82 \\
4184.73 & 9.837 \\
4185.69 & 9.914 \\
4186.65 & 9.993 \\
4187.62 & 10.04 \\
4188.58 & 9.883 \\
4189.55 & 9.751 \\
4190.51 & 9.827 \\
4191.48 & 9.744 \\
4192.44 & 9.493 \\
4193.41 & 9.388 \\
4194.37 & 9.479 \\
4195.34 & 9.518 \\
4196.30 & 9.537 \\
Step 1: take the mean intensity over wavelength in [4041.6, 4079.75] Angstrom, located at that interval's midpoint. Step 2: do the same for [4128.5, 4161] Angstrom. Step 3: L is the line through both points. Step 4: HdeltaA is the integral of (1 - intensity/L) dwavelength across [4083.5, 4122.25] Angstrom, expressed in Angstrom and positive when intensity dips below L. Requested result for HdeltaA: -4.3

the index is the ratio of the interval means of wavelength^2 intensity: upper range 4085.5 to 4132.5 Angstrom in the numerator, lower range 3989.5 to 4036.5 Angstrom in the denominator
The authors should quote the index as 1.14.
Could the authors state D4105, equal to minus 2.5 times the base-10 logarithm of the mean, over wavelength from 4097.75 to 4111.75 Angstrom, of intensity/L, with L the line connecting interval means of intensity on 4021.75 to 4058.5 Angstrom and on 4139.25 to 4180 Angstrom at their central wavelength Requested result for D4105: -0.16 mag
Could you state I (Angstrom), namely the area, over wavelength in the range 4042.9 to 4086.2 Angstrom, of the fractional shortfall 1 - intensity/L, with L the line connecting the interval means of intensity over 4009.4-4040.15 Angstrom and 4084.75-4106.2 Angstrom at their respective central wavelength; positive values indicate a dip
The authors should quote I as 1.8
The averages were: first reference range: 10.6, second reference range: 12.2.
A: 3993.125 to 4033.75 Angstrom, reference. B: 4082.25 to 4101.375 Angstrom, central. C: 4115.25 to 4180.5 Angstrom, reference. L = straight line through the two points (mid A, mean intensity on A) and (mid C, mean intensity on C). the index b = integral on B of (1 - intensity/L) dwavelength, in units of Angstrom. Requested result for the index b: -2.6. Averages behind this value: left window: 10.8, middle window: 12.1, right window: 10.6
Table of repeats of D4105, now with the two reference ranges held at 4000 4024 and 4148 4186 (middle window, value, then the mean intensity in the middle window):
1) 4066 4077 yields -0.053 mag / 11.1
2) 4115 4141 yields -0.086 mag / 11.2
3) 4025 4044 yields 0.033 mag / 10.4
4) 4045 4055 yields -0.022 mag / 10.9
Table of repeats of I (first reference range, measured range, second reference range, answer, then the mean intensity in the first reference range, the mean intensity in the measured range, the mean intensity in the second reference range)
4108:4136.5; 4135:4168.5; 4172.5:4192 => 1.08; 11.4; 10.3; 9.9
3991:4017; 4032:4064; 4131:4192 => 0.55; 11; 10.6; 10.2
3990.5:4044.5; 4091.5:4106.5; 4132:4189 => -2.58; 10.8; 12.3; 10.2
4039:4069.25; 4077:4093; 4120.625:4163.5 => -1.62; 10.7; 11.8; 10.7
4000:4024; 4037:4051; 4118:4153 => 0.32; 10.8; 10.6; 10.8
